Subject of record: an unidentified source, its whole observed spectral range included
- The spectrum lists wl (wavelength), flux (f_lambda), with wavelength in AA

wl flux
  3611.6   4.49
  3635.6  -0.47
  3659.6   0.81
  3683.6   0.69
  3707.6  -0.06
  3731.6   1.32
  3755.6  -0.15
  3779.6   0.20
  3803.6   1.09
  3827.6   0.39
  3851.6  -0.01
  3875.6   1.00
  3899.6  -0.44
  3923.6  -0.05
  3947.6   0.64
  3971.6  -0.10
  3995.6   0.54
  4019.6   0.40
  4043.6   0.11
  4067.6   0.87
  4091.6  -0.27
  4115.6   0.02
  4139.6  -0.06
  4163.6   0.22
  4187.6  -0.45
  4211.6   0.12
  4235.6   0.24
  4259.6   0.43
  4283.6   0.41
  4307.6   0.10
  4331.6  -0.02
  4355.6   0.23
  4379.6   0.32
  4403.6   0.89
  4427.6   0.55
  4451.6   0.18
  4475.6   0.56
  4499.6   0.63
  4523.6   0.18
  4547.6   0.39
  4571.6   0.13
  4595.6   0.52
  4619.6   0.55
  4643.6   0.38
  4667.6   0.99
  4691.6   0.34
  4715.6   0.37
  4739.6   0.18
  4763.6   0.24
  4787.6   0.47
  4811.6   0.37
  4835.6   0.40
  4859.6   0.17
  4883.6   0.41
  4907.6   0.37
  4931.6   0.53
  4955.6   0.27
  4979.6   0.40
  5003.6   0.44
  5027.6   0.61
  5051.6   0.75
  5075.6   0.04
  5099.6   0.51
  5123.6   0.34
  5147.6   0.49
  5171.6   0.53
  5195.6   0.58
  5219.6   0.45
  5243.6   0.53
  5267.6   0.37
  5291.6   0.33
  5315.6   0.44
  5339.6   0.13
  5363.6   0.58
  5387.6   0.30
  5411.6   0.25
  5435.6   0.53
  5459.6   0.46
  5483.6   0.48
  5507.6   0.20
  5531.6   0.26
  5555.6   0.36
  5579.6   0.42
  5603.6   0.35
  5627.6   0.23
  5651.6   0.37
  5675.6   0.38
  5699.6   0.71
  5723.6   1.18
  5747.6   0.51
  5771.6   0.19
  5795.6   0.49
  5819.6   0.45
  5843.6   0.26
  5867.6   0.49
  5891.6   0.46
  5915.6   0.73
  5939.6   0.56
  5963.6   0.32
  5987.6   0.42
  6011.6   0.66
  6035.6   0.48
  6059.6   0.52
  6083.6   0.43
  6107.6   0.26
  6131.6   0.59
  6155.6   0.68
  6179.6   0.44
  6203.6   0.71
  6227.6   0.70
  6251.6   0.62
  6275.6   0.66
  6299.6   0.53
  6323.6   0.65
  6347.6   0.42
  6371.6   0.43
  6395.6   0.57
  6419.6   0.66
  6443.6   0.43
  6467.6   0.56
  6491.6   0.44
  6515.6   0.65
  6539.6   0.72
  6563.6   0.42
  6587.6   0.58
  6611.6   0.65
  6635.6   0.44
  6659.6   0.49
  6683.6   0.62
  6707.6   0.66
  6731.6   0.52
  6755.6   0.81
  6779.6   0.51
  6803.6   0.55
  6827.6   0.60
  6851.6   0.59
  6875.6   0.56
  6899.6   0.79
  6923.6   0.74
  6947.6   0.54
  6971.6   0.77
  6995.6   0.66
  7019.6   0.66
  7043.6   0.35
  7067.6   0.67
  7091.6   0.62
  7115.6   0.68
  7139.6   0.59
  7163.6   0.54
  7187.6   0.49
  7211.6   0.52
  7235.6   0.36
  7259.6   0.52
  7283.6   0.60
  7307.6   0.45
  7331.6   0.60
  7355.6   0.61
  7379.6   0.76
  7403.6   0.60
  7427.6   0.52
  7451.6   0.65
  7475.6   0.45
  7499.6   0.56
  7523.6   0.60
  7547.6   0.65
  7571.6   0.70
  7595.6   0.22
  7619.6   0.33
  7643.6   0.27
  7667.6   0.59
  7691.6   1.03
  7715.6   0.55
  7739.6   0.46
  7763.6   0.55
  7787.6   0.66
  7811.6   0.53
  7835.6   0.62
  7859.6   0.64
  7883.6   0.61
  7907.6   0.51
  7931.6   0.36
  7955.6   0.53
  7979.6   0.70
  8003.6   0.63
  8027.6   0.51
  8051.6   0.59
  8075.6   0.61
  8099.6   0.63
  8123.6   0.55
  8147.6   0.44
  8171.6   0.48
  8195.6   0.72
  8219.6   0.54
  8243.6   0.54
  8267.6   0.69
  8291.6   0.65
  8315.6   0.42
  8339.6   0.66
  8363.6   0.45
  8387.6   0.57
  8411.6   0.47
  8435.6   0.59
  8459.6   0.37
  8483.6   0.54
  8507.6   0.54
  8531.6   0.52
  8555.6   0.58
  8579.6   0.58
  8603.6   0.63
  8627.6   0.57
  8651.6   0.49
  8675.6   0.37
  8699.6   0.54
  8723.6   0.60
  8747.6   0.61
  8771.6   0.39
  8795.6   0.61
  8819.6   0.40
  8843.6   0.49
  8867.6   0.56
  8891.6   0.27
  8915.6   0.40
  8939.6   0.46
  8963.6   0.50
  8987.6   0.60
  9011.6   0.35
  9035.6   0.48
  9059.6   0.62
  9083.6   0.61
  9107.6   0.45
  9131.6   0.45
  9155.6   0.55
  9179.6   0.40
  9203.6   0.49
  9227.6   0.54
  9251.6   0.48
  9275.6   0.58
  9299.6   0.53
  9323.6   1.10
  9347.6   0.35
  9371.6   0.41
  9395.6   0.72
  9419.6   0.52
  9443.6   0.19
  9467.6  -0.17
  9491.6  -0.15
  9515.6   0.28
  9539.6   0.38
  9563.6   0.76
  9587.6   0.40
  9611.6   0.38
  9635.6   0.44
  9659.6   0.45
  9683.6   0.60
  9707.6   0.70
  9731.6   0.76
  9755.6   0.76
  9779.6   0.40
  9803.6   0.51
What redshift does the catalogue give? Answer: 0.53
